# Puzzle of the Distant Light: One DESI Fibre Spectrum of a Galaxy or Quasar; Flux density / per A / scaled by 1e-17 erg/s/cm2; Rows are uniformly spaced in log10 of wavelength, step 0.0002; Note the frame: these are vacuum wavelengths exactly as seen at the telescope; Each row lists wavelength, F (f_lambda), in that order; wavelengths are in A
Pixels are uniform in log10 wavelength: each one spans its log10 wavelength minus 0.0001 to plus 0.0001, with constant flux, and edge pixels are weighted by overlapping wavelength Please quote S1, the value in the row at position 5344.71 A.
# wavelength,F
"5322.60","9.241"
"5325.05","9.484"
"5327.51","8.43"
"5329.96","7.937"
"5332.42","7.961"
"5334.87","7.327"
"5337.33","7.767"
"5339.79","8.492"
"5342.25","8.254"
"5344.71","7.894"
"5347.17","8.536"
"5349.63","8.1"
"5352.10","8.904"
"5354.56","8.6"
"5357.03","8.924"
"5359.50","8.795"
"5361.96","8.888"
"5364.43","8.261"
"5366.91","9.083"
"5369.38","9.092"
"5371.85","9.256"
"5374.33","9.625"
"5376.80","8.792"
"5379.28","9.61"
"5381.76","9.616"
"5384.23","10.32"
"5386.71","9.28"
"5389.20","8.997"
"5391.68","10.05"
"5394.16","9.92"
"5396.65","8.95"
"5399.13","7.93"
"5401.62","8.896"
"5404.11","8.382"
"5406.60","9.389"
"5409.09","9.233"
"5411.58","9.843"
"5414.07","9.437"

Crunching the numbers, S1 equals 7.894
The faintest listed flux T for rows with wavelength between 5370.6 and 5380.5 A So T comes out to 8.792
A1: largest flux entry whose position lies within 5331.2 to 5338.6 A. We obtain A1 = 7.961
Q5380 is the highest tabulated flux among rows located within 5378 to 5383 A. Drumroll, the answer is 9.616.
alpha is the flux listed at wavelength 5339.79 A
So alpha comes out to 8.492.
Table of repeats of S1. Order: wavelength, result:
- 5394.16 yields 9.92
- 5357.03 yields 8.924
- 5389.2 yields 8.997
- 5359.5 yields 8.795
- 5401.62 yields 8.896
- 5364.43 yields 8.261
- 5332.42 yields 7.961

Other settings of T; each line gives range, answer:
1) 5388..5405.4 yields 7.93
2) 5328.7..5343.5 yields 7.327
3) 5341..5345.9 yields 7.894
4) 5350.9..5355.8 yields 8.6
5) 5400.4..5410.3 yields 8.382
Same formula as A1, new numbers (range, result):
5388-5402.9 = 10.05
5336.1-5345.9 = 8.492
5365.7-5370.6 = 9.092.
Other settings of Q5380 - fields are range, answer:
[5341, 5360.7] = 8.924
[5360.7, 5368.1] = 9.083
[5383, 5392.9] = 10.32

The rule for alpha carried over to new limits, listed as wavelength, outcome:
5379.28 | 9.61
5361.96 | 8.888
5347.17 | 8.536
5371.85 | 9.256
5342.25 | 8.254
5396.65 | 8.95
